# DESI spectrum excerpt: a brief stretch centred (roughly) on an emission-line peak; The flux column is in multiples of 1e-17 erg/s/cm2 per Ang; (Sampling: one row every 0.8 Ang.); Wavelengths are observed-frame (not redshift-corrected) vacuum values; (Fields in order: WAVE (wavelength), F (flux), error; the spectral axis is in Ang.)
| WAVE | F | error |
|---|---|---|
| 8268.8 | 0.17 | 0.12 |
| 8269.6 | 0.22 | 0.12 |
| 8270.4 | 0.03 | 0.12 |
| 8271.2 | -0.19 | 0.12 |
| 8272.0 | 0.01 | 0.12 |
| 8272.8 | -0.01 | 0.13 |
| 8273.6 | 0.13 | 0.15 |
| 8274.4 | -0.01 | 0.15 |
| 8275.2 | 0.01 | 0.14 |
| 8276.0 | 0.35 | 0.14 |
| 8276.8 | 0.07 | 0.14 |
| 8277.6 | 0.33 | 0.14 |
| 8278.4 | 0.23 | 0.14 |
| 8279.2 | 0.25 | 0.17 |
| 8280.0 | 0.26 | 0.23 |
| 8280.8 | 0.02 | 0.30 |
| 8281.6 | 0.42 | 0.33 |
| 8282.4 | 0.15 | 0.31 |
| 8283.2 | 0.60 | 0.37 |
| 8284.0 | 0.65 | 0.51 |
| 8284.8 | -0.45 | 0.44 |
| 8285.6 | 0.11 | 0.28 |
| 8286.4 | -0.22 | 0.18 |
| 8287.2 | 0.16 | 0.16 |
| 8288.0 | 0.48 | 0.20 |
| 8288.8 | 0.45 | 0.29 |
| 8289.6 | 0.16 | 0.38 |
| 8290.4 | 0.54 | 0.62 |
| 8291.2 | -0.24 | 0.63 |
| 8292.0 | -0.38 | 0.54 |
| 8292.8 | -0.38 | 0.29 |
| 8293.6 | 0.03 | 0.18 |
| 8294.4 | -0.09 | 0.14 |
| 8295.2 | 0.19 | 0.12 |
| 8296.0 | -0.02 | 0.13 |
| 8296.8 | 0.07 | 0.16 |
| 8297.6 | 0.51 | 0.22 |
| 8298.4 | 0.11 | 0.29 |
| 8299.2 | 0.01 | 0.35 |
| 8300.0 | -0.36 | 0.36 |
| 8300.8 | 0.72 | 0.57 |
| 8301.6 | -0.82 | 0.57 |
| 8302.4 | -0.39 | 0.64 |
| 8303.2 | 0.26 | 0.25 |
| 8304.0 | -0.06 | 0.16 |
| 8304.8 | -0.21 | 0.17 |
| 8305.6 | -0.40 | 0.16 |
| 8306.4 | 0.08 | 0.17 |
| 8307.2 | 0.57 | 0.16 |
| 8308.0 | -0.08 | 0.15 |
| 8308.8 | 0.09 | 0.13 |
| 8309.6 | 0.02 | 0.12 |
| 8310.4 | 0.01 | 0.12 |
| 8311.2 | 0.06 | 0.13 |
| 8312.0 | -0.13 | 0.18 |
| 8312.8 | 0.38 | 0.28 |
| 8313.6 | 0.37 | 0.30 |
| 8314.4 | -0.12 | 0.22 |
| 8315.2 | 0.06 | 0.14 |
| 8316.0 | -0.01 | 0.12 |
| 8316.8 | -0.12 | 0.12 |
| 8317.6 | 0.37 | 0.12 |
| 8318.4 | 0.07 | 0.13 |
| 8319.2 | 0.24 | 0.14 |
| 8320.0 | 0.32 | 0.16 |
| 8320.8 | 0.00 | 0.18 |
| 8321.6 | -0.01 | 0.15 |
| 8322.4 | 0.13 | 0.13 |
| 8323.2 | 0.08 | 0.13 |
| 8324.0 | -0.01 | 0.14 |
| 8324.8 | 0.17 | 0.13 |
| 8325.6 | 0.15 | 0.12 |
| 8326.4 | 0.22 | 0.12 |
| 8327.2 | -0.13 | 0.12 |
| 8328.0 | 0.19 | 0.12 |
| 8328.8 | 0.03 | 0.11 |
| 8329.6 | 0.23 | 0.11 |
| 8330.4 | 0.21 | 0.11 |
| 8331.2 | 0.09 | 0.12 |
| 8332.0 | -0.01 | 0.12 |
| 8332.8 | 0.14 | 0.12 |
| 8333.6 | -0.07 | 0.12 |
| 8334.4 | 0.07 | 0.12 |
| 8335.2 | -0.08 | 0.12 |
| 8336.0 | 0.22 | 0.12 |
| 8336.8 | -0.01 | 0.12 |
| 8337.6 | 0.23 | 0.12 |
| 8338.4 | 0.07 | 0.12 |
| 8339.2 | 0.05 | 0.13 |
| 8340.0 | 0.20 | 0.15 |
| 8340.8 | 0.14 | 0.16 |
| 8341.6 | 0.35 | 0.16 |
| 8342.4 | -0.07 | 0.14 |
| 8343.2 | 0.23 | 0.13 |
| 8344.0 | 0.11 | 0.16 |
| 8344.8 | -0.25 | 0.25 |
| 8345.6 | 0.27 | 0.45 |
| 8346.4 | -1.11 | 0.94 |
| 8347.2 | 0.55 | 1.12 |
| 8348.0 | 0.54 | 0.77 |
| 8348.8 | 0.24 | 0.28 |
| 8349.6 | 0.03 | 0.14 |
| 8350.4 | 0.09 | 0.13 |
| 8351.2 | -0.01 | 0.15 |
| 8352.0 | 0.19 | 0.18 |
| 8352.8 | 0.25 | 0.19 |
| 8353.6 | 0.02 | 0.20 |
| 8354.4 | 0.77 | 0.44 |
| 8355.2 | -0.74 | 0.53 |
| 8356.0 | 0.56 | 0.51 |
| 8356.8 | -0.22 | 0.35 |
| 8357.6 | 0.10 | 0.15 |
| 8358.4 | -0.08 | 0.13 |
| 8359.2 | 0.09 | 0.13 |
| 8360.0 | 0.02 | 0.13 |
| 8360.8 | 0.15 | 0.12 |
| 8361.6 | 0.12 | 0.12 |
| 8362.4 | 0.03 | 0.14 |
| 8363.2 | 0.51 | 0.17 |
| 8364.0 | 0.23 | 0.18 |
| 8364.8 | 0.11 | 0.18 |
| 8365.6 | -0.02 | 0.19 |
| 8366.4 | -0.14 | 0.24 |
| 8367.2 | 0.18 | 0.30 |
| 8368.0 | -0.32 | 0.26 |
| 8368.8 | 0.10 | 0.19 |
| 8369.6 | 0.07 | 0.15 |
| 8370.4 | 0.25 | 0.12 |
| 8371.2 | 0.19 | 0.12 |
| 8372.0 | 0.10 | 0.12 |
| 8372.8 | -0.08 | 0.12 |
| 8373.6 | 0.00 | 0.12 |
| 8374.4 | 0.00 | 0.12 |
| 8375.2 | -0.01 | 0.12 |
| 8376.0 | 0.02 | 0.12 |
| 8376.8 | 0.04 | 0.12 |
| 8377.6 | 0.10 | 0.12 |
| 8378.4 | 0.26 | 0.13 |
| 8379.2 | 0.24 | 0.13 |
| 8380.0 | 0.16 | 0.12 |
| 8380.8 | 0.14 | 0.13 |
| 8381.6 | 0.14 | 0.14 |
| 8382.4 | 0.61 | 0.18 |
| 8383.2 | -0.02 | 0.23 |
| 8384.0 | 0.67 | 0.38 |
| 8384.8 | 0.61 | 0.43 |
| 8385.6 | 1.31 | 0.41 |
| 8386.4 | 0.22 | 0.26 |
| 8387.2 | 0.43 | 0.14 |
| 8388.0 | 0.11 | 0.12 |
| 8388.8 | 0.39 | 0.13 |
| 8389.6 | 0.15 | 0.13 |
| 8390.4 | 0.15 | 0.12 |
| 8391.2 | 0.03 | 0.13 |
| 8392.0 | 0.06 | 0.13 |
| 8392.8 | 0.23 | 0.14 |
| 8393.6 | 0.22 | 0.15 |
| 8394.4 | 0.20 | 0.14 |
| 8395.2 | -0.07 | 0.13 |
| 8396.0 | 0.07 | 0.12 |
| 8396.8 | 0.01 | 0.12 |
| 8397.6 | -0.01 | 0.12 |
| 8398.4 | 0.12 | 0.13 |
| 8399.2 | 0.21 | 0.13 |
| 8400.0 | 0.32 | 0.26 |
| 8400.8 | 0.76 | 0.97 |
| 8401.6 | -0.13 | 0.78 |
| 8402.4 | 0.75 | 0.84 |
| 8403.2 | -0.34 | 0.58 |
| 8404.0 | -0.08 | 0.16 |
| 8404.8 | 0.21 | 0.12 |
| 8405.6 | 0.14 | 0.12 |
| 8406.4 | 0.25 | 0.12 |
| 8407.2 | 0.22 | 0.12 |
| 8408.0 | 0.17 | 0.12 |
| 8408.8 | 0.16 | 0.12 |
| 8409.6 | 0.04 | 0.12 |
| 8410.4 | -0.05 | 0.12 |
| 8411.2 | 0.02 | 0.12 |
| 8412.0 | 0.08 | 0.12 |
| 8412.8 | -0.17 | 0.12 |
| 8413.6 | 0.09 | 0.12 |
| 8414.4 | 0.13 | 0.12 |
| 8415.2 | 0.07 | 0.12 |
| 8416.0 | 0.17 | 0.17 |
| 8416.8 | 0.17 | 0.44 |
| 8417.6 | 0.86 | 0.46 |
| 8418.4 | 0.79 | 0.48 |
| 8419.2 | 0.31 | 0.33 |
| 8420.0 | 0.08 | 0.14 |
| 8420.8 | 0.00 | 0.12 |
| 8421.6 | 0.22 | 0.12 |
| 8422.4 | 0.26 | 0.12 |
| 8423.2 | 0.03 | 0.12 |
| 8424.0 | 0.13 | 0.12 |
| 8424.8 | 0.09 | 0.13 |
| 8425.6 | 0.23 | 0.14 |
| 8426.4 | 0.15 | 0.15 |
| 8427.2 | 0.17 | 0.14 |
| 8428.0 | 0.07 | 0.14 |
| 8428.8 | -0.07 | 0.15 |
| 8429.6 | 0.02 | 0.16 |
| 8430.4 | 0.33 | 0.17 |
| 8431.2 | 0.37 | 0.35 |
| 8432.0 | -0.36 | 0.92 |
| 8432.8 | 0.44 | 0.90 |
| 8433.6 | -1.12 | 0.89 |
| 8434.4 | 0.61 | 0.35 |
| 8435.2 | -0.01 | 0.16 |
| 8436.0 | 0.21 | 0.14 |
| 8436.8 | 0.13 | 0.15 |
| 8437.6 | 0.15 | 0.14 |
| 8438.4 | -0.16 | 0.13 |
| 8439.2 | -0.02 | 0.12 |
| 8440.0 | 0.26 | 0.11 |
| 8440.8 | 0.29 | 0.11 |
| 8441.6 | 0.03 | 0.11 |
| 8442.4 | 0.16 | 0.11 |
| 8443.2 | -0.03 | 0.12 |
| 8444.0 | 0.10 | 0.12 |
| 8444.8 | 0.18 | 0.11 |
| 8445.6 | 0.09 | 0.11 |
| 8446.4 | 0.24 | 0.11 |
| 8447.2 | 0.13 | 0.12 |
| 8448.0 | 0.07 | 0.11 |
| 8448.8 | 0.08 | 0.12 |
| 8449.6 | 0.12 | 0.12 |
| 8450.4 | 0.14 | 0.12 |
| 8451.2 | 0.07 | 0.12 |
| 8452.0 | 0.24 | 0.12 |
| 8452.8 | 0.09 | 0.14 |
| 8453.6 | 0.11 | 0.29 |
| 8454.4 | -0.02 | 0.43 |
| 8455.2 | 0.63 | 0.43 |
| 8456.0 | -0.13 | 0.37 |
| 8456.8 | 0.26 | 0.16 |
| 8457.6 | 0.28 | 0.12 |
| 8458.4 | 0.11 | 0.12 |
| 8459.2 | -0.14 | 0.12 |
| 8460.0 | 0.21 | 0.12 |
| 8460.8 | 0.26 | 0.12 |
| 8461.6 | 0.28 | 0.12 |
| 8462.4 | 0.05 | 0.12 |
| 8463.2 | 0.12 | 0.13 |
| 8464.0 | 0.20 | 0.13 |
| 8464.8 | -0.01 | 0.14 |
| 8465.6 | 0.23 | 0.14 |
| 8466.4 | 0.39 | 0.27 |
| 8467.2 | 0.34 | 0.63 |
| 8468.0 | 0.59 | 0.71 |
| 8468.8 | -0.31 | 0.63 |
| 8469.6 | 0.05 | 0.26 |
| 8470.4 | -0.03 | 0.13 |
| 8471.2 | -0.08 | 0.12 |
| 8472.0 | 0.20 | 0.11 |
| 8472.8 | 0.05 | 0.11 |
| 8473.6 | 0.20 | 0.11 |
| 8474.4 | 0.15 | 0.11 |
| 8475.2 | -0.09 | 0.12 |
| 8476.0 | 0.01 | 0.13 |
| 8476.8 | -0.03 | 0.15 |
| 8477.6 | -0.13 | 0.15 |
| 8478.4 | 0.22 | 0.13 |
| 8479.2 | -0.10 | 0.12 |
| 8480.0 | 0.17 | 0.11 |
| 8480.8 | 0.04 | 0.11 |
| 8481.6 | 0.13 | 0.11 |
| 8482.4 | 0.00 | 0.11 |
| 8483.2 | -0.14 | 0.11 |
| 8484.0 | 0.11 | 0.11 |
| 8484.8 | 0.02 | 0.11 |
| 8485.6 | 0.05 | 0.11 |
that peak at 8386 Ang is H-gamma 4340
